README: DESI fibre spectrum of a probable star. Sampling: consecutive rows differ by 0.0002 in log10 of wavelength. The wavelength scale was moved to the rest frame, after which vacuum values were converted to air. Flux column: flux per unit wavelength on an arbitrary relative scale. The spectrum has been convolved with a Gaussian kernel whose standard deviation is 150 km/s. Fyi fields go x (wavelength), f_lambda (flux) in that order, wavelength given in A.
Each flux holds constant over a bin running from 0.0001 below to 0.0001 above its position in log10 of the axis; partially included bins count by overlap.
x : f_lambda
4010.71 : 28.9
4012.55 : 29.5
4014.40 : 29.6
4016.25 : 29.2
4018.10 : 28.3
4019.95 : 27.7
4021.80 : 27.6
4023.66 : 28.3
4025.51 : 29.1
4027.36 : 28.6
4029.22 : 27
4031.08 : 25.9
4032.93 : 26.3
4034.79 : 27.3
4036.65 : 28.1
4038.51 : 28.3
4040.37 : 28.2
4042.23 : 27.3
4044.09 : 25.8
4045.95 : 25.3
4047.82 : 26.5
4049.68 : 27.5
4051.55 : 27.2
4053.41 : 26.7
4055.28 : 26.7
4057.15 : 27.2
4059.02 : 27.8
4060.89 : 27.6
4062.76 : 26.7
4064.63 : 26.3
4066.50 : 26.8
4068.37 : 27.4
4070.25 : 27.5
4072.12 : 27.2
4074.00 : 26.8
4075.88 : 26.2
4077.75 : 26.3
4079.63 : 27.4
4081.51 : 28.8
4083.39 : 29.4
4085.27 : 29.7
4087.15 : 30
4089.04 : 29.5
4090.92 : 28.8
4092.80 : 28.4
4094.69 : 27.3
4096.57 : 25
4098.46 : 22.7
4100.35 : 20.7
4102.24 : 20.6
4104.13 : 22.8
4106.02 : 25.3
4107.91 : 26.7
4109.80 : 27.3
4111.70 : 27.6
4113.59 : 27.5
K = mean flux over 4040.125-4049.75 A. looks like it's 26.6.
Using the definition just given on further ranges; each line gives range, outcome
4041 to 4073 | 26.9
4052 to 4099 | 27.4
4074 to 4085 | 27.7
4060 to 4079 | 26.9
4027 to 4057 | 27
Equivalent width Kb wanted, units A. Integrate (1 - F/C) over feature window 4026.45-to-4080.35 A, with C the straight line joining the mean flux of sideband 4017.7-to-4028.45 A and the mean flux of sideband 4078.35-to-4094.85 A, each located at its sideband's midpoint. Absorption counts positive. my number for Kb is 2.8 A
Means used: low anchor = 28.2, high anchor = 28.8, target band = 27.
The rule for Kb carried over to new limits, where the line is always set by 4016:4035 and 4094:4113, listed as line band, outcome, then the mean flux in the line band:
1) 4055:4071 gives -0.5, 27.1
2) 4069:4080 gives -0.5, 26.9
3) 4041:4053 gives 0.1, 26.7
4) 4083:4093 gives -1.6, 29.4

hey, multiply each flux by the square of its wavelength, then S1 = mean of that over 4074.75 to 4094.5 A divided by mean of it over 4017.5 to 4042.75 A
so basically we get 1.05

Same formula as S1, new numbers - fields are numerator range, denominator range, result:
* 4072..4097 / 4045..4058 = 1.07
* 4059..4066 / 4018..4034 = 1.00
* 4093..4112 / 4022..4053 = 0.93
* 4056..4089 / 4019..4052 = 1.03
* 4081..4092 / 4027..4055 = 1.11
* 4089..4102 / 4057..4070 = 0.96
